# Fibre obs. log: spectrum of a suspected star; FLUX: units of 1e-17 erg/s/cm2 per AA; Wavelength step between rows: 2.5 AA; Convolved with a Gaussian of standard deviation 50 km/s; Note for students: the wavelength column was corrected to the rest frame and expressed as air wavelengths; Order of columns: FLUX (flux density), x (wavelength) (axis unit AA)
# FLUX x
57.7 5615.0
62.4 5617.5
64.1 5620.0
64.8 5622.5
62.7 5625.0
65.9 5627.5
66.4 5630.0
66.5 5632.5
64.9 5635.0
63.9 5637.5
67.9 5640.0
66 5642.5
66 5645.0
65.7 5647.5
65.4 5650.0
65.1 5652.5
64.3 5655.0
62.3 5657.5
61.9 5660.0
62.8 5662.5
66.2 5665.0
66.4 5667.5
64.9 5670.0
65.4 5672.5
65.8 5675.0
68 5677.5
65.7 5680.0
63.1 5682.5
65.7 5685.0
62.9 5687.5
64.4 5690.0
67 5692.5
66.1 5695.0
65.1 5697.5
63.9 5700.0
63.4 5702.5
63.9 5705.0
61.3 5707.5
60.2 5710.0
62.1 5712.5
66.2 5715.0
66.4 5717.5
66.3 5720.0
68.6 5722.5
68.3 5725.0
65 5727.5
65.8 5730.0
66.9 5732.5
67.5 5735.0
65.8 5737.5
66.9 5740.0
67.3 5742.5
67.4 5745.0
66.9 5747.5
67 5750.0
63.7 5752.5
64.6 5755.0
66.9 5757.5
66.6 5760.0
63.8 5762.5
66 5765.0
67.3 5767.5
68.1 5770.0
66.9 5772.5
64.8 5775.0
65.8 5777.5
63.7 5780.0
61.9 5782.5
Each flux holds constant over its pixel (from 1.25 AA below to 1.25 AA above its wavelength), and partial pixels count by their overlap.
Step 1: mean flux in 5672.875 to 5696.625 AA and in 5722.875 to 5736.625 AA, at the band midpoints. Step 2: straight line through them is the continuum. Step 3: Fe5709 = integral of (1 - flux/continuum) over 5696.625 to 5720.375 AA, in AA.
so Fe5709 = 0.9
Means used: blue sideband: 65.4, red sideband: 66.8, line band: 63.8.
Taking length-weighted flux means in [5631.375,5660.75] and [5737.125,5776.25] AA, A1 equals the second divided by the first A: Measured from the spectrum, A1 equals 1.0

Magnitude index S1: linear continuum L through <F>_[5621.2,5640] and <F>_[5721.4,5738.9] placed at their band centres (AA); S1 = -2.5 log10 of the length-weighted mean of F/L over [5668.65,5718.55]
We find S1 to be 0.03 mag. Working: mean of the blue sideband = 65.2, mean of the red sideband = 66.8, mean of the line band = 64.6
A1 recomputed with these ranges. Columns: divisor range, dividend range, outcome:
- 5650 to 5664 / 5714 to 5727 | 1.06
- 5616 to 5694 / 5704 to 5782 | 1.01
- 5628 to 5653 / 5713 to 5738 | 1.01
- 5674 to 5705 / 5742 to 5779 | 1.02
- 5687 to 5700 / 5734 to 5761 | 1.02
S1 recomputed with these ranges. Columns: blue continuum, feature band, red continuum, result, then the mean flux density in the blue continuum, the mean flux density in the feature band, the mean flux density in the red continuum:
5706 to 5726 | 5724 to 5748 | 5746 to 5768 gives -0.02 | 64.9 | 66.8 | 65.8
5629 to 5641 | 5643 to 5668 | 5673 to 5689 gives 0.02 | 65.9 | 64.6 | 65.2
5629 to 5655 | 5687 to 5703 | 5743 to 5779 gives 0.02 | 65.7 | 64.8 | 66.1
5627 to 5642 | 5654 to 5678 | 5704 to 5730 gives 0.01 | 65.9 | 64.7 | 64.9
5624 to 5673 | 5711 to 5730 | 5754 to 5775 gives 0.00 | 65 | 66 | 66.2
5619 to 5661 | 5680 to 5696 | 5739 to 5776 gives 0.01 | 65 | 64.9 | 66.3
